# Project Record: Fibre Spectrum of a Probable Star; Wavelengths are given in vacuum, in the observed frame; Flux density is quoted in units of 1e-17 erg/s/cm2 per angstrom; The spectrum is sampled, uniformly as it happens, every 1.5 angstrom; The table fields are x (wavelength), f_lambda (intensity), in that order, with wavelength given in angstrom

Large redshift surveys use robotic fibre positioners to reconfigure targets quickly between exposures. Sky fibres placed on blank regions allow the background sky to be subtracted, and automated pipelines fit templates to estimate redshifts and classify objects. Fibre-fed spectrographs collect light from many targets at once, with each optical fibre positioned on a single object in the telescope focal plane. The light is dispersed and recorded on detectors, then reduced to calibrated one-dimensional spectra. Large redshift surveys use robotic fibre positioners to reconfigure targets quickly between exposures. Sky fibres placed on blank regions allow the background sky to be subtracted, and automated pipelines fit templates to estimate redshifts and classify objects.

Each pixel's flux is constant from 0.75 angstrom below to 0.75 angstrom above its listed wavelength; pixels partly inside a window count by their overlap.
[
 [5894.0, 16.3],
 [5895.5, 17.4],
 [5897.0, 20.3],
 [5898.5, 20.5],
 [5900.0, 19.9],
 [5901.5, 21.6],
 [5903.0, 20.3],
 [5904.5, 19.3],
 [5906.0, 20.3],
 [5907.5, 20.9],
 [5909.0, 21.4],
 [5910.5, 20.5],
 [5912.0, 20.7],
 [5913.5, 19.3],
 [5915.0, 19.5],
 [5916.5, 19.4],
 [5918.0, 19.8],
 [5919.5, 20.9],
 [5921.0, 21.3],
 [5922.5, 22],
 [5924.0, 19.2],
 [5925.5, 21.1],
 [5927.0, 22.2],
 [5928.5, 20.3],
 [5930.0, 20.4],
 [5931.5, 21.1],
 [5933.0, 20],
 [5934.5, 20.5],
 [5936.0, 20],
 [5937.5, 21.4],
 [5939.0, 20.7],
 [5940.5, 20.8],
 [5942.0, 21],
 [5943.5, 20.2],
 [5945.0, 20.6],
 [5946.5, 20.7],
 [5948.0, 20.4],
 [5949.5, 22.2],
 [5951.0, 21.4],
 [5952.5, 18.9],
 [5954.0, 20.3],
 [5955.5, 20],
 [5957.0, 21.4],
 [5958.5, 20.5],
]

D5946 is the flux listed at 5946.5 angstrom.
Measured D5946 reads 20.7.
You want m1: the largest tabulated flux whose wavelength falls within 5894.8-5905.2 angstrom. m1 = 21.6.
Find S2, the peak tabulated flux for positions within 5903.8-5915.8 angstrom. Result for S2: 21.4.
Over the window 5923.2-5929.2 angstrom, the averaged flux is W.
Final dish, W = 20.7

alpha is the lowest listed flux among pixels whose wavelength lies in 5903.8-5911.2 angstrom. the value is 19.3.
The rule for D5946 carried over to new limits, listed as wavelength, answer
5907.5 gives 20.9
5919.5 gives 20.9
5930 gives 20.4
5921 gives 21.3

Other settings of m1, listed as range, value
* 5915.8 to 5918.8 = 19.8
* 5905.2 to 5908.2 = 20.9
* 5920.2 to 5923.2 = 22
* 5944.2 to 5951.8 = 22.2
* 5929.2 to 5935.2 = 21.1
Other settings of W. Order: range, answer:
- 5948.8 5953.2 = 20.8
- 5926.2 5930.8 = 21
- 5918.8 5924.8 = 20.9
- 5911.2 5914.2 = 20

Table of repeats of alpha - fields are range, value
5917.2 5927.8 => 19.2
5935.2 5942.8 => 20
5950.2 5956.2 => 18.9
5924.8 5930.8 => 20.3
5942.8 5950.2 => 20.2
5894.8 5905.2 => 17.4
